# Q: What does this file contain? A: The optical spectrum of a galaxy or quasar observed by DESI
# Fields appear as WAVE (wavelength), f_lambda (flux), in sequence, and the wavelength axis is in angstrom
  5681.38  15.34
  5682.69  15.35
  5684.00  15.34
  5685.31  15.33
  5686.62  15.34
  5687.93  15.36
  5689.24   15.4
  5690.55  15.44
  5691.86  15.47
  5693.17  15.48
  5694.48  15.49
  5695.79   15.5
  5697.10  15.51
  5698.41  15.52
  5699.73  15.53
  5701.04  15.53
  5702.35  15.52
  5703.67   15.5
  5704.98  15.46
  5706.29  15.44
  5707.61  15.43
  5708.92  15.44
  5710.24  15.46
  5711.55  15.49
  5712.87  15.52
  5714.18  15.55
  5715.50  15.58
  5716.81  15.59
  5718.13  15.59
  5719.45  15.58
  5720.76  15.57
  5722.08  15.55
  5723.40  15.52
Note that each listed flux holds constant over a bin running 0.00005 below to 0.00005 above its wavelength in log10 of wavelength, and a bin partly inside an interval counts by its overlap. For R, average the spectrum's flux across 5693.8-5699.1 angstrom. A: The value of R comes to 15.5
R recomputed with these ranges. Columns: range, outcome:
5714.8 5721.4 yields 15.6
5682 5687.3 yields 15.3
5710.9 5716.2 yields 15.5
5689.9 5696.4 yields 15.5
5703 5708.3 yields 15.5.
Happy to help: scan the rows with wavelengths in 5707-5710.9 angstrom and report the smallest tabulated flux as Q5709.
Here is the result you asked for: 15.43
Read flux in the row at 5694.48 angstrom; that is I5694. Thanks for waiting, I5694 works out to 15.49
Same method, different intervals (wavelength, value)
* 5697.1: 15.51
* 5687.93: 15.36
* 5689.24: 15.4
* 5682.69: 15.35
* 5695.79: 15.5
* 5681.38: 15.34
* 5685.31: 15.33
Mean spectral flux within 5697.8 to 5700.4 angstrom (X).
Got 15.5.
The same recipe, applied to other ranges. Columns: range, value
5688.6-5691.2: 15.4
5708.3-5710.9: 15.4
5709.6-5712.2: 15.5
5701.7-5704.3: 15.5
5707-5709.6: 15.4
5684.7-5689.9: 15.4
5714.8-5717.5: 15.6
